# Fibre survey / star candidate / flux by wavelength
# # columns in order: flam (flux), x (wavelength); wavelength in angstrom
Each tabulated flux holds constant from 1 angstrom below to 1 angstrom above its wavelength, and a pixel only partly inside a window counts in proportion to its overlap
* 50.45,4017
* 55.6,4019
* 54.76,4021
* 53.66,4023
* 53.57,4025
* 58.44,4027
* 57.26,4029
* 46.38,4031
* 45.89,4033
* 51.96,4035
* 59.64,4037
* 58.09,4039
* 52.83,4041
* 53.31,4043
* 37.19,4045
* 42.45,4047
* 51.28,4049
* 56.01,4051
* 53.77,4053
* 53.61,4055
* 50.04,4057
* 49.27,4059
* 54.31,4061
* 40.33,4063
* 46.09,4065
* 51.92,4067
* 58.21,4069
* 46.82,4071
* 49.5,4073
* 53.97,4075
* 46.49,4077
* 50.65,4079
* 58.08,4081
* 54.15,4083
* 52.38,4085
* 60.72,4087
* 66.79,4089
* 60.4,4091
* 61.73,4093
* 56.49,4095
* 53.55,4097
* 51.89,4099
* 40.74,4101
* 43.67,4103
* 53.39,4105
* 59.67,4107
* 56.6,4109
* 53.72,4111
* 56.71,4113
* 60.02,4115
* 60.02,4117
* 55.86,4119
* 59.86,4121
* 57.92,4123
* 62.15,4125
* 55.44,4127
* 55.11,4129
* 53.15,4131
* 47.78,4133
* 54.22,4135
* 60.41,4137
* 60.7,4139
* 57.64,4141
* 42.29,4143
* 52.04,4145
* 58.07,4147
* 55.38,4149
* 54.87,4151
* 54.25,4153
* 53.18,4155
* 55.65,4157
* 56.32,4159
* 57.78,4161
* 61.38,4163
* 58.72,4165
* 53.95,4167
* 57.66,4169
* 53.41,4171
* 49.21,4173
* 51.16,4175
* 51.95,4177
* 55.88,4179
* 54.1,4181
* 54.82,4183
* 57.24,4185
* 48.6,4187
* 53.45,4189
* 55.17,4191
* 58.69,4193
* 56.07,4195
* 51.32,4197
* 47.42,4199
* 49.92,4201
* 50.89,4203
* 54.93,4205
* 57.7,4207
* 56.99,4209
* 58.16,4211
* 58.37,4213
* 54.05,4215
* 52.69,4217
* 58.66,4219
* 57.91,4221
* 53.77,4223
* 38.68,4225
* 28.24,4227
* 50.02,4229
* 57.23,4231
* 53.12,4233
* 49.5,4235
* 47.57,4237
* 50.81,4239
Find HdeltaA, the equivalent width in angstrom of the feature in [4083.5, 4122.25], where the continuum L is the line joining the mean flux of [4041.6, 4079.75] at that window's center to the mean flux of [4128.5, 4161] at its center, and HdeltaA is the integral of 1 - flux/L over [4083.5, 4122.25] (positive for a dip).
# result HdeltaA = -2.9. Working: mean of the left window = 49.8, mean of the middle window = 56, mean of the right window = 54.5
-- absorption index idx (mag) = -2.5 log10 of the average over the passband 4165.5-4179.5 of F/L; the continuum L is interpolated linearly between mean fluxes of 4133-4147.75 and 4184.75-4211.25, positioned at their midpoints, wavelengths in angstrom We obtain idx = 0.01 mag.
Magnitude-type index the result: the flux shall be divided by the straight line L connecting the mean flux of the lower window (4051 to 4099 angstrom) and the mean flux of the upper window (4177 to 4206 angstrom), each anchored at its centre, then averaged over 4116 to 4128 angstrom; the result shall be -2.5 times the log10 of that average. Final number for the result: -0.10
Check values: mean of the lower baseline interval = 53.5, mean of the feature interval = 58.5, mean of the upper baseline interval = 53.4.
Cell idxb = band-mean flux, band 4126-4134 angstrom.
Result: 52.9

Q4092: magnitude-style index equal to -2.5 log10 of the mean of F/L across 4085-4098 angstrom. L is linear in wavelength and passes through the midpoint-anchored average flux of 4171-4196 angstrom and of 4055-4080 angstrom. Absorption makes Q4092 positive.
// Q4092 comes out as -0.170 mag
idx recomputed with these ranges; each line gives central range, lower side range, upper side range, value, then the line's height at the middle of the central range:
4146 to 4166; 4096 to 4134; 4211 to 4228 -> -0.07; 53.1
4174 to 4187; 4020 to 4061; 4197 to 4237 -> -0.04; 51.9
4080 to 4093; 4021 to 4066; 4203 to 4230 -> -0.15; 51.5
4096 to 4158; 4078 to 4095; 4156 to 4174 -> 0.04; 57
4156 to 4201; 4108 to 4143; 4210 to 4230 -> -0.02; 53.4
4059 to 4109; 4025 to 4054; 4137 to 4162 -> 0.00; 53.1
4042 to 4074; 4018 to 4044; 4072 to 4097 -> 0.11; 54.9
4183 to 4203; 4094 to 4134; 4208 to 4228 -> -0.01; 52.5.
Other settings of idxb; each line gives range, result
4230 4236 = 53.3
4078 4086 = 53.8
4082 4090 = 58.5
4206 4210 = 57.3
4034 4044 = 55.2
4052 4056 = 53.7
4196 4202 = 49.6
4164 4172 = 55.9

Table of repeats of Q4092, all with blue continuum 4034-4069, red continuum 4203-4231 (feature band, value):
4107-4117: -0.118 mag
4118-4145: -0.077 mag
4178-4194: -0.052 mag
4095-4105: 0.052 mag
